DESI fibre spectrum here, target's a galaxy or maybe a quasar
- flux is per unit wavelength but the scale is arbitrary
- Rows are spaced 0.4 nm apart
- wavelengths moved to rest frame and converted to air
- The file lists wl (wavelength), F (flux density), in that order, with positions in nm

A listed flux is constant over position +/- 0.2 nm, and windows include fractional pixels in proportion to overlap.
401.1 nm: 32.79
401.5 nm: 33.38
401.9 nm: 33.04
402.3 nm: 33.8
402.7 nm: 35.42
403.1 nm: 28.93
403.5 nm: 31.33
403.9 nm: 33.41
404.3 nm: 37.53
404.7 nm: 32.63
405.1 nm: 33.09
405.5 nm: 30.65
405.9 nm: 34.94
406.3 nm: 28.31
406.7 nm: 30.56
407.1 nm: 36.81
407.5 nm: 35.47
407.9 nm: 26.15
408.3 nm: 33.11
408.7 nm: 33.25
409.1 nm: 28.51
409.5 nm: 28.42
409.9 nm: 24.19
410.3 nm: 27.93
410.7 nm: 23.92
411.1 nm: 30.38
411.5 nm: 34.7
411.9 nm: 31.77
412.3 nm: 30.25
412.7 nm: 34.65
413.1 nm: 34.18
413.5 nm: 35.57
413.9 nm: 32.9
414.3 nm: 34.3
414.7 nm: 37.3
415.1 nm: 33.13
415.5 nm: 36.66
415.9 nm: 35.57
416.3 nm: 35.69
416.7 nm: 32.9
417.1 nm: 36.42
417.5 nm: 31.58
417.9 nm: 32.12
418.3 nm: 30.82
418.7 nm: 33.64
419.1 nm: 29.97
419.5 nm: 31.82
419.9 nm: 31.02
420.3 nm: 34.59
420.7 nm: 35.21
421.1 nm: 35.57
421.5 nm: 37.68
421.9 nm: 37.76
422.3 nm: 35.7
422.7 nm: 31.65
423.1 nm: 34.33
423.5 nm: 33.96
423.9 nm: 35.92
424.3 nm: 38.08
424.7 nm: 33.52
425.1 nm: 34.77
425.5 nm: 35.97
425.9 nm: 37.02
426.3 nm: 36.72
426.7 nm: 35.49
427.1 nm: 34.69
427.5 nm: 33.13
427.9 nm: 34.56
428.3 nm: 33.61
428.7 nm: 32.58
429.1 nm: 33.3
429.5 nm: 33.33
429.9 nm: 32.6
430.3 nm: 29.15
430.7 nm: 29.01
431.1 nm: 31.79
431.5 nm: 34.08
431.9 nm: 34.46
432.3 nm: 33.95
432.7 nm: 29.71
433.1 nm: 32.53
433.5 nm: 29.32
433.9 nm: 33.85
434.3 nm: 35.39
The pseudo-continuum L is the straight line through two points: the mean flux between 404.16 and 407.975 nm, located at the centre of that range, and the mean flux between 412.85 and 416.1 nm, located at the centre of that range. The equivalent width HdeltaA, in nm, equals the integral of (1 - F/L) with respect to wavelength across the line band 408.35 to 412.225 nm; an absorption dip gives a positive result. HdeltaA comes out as 0.51 nm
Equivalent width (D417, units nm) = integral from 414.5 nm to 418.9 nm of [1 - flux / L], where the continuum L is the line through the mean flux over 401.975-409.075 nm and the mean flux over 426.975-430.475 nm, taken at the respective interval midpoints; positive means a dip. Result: -0.19 nm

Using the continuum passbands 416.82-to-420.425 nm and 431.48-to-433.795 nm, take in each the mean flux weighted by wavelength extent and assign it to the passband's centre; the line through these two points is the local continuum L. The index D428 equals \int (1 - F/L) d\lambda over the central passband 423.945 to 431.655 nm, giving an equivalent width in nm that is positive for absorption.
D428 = -0.38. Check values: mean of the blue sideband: 32.4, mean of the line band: 33.9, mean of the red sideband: 32.3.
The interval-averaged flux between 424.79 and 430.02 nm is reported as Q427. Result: 34.5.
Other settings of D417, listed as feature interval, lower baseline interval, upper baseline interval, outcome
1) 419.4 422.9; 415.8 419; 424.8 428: -0.05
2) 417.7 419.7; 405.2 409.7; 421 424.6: 0.16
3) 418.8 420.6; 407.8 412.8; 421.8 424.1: 0.07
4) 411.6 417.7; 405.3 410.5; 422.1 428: -0.34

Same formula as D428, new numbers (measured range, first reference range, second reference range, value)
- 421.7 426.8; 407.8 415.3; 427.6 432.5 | -0.50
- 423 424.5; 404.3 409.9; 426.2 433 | -0.14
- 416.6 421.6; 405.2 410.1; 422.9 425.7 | 0.09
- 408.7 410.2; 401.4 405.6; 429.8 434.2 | 0.22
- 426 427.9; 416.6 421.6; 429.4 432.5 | -0.14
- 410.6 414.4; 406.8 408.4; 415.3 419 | 0.10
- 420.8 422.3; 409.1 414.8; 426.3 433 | -0.21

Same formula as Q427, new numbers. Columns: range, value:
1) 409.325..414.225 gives 30.8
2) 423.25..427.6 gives 35.4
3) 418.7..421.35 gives 33.2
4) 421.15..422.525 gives 36.8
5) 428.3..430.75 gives 32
